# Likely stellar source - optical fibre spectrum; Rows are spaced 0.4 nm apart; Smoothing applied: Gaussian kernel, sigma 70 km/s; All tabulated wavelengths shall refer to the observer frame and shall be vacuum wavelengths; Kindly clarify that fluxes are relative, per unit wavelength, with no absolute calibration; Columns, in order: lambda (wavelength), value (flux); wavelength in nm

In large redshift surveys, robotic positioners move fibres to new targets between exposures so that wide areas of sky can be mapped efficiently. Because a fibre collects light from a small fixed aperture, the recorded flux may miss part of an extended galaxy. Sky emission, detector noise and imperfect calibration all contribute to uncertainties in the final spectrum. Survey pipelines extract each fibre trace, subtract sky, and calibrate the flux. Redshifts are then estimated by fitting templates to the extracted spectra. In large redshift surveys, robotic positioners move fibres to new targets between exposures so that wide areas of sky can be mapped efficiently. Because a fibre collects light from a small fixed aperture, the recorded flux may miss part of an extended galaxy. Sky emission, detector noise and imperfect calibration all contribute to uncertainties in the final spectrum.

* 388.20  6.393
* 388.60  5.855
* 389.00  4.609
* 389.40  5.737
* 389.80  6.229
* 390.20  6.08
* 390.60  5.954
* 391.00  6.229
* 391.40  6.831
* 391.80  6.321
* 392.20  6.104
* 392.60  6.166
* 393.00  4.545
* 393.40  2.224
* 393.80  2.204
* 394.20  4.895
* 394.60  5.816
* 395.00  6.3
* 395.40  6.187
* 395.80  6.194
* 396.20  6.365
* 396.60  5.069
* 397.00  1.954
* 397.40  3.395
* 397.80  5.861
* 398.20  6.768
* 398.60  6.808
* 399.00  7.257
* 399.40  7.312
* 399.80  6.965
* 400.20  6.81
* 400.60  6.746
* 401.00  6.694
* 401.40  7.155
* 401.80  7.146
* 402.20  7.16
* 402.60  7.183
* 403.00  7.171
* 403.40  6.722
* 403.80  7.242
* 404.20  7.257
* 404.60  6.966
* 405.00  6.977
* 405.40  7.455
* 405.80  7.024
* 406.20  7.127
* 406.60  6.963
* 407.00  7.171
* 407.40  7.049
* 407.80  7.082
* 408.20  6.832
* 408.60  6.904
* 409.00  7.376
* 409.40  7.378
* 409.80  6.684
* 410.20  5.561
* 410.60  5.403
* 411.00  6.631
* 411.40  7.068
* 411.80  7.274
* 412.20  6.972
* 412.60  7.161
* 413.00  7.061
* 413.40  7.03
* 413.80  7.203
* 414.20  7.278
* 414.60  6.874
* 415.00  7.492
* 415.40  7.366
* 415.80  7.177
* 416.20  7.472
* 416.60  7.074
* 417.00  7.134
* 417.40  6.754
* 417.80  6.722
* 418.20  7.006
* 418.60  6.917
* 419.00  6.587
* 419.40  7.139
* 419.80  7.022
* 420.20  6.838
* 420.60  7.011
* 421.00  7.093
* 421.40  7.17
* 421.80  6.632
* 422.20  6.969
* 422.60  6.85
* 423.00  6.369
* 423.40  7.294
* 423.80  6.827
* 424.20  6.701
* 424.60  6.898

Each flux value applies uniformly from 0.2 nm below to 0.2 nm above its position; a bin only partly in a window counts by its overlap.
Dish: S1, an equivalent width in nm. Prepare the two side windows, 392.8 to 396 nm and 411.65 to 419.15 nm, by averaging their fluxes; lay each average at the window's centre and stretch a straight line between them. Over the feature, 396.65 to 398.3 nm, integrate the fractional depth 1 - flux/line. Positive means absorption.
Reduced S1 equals 0.24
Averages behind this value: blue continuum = 4.8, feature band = 4.41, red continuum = 7.08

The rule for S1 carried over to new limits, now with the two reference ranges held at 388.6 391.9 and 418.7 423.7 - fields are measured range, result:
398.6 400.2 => -0.21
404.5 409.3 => -0.45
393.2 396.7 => 0.63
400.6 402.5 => -0.21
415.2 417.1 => -0.14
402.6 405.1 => -0.27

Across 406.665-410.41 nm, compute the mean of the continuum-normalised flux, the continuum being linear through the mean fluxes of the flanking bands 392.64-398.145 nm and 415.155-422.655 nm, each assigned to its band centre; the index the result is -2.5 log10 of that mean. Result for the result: -0.15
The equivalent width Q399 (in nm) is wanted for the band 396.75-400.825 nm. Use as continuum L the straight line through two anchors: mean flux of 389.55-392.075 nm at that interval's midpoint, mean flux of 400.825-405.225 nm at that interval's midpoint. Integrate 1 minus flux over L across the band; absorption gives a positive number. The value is 0.492 nm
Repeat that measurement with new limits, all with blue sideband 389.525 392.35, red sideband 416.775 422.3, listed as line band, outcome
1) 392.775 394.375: 0.715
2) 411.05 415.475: -0.236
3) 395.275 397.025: 0.256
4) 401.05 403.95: -0.254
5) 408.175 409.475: -0.091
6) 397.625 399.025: -0.043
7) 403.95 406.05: -0.179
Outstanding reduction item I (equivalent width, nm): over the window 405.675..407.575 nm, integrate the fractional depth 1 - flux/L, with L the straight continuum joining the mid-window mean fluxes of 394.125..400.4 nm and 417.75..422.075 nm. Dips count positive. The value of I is -0.225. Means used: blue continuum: 5.89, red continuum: 6.93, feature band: 7.07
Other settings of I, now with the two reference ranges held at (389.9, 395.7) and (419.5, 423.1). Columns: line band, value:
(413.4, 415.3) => -0.189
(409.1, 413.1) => -0.215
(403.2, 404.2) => -0.172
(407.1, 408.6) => -0.186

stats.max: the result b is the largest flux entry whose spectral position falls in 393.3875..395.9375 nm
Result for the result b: 6.3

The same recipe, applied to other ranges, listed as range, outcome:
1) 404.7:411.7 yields 7.455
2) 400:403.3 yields 7.183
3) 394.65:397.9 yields 6.365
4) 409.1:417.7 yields 7.492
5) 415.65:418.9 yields 7.472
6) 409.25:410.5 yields 7.378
